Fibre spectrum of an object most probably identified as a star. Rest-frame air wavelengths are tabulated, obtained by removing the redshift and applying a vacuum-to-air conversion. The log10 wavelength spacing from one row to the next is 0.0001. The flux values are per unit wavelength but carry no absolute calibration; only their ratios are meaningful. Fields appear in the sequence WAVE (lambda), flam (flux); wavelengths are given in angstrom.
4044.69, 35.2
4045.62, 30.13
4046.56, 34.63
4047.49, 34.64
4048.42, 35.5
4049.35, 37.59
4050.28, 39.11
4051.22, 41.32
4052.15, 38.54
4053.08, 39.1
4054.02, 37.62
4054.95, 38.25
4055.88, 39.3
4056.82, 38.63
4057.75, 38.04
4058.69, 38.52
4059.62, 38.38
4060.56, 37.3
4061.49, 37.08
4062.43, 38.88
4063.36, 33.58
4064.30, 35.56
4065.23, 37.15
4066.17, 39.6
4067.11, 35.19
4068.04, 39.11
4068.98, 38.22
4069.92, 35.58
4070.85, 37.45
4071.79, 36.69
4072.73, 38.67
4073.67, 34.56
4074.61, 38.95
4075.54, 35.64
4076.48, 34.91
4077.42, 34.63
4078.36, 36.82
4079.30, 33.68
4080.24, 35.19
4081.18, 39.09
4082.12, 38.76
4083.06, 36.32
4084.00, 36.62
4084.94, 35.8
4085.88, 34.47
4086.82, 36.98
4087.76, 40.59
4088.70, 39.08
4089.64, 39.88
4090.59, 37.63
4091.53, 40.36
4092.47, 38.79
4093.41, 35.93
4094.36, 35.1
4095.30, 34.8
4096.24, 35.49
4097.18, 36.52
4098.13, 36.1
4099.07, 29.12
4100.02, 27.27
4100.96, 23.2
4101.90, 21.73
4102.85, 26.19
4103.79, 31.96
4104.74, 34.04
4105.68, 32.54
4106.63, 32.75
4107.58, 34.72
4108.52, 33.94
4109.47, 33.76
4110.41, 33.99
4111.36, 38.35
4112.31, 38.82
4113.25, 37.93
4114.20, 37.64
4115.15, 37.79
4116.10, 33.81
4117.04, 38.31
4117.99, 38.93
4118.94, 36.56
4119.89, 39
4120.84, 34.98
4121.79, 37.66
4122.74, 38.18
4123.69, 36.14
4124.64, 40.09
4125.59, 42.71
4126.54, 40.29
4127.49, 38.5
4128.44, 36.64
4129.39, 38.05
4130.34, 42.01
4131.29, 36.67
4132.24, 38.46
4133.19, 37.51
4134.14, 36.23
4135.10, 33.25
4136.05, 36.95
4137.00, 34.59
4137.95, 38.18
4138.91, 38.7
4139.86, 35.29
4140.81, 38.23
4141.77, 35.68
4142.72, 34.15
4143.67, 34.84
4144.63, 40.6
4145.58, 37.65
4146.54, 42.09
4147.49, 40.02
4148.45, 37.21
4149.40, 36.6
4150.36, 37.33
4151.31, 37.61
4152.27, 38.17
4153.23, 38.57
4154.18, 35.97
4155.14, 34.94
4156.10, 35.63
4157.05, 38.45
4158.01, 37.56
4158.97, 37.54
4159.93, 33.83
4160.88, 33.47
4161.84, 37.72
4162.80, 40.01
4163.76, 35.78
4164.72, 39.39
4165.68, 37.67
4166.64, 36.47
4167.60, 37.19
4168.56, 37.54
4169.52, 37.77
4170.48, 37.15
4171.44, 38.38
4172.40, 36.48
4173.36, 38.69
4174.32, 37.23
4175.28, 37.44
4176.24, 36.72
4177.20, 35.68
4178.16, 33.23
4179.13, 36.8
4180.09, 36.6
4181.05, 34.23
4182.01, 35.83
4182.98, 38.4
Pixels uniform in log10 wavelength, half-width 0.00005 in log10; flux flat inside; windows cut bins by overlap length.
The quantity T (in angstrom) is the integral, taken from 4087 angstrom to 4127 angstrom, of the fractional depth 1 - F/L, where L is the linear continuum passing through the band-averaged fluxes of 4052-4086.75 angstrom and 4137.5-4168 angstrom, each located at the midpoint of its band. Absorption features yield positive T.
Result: 1.7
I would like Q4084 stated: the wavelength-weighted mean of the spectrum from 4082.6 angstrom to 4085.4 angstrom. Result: 36.3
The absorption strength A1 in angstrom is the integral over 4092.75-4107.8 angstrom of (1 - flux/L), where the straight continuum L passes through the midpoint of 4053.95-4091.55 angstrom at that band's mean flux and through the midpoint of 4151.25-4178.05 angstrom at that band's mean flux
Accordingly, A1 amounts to 2.2 angstrom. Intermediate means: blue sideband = 37.2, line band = 31.7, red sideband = 37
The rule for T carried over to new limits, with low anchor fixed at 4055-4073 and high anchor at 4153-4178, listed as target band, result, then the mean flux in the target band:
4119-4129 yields -0.30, 38.3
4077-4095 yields 0.14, 37.1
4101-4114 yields 1.53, 32.9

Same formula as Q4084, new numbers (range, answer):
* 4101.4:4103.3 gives 23.9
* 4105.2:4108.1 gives 33.4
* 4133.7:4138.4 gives 35.8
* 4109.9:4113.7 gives 37.3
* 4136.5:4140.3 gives 36.7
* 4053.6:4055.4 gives 38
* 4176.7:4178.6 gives 34.6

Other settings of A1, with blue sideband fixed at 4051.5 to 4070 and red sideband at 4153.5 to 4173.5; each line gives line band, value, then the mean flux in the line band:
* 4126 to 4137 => -0.1 angstrom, 37.6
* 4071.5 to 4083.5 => 0.4 angstrom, 36.4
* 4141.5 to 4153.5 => -0.2 angstrom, 37.8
